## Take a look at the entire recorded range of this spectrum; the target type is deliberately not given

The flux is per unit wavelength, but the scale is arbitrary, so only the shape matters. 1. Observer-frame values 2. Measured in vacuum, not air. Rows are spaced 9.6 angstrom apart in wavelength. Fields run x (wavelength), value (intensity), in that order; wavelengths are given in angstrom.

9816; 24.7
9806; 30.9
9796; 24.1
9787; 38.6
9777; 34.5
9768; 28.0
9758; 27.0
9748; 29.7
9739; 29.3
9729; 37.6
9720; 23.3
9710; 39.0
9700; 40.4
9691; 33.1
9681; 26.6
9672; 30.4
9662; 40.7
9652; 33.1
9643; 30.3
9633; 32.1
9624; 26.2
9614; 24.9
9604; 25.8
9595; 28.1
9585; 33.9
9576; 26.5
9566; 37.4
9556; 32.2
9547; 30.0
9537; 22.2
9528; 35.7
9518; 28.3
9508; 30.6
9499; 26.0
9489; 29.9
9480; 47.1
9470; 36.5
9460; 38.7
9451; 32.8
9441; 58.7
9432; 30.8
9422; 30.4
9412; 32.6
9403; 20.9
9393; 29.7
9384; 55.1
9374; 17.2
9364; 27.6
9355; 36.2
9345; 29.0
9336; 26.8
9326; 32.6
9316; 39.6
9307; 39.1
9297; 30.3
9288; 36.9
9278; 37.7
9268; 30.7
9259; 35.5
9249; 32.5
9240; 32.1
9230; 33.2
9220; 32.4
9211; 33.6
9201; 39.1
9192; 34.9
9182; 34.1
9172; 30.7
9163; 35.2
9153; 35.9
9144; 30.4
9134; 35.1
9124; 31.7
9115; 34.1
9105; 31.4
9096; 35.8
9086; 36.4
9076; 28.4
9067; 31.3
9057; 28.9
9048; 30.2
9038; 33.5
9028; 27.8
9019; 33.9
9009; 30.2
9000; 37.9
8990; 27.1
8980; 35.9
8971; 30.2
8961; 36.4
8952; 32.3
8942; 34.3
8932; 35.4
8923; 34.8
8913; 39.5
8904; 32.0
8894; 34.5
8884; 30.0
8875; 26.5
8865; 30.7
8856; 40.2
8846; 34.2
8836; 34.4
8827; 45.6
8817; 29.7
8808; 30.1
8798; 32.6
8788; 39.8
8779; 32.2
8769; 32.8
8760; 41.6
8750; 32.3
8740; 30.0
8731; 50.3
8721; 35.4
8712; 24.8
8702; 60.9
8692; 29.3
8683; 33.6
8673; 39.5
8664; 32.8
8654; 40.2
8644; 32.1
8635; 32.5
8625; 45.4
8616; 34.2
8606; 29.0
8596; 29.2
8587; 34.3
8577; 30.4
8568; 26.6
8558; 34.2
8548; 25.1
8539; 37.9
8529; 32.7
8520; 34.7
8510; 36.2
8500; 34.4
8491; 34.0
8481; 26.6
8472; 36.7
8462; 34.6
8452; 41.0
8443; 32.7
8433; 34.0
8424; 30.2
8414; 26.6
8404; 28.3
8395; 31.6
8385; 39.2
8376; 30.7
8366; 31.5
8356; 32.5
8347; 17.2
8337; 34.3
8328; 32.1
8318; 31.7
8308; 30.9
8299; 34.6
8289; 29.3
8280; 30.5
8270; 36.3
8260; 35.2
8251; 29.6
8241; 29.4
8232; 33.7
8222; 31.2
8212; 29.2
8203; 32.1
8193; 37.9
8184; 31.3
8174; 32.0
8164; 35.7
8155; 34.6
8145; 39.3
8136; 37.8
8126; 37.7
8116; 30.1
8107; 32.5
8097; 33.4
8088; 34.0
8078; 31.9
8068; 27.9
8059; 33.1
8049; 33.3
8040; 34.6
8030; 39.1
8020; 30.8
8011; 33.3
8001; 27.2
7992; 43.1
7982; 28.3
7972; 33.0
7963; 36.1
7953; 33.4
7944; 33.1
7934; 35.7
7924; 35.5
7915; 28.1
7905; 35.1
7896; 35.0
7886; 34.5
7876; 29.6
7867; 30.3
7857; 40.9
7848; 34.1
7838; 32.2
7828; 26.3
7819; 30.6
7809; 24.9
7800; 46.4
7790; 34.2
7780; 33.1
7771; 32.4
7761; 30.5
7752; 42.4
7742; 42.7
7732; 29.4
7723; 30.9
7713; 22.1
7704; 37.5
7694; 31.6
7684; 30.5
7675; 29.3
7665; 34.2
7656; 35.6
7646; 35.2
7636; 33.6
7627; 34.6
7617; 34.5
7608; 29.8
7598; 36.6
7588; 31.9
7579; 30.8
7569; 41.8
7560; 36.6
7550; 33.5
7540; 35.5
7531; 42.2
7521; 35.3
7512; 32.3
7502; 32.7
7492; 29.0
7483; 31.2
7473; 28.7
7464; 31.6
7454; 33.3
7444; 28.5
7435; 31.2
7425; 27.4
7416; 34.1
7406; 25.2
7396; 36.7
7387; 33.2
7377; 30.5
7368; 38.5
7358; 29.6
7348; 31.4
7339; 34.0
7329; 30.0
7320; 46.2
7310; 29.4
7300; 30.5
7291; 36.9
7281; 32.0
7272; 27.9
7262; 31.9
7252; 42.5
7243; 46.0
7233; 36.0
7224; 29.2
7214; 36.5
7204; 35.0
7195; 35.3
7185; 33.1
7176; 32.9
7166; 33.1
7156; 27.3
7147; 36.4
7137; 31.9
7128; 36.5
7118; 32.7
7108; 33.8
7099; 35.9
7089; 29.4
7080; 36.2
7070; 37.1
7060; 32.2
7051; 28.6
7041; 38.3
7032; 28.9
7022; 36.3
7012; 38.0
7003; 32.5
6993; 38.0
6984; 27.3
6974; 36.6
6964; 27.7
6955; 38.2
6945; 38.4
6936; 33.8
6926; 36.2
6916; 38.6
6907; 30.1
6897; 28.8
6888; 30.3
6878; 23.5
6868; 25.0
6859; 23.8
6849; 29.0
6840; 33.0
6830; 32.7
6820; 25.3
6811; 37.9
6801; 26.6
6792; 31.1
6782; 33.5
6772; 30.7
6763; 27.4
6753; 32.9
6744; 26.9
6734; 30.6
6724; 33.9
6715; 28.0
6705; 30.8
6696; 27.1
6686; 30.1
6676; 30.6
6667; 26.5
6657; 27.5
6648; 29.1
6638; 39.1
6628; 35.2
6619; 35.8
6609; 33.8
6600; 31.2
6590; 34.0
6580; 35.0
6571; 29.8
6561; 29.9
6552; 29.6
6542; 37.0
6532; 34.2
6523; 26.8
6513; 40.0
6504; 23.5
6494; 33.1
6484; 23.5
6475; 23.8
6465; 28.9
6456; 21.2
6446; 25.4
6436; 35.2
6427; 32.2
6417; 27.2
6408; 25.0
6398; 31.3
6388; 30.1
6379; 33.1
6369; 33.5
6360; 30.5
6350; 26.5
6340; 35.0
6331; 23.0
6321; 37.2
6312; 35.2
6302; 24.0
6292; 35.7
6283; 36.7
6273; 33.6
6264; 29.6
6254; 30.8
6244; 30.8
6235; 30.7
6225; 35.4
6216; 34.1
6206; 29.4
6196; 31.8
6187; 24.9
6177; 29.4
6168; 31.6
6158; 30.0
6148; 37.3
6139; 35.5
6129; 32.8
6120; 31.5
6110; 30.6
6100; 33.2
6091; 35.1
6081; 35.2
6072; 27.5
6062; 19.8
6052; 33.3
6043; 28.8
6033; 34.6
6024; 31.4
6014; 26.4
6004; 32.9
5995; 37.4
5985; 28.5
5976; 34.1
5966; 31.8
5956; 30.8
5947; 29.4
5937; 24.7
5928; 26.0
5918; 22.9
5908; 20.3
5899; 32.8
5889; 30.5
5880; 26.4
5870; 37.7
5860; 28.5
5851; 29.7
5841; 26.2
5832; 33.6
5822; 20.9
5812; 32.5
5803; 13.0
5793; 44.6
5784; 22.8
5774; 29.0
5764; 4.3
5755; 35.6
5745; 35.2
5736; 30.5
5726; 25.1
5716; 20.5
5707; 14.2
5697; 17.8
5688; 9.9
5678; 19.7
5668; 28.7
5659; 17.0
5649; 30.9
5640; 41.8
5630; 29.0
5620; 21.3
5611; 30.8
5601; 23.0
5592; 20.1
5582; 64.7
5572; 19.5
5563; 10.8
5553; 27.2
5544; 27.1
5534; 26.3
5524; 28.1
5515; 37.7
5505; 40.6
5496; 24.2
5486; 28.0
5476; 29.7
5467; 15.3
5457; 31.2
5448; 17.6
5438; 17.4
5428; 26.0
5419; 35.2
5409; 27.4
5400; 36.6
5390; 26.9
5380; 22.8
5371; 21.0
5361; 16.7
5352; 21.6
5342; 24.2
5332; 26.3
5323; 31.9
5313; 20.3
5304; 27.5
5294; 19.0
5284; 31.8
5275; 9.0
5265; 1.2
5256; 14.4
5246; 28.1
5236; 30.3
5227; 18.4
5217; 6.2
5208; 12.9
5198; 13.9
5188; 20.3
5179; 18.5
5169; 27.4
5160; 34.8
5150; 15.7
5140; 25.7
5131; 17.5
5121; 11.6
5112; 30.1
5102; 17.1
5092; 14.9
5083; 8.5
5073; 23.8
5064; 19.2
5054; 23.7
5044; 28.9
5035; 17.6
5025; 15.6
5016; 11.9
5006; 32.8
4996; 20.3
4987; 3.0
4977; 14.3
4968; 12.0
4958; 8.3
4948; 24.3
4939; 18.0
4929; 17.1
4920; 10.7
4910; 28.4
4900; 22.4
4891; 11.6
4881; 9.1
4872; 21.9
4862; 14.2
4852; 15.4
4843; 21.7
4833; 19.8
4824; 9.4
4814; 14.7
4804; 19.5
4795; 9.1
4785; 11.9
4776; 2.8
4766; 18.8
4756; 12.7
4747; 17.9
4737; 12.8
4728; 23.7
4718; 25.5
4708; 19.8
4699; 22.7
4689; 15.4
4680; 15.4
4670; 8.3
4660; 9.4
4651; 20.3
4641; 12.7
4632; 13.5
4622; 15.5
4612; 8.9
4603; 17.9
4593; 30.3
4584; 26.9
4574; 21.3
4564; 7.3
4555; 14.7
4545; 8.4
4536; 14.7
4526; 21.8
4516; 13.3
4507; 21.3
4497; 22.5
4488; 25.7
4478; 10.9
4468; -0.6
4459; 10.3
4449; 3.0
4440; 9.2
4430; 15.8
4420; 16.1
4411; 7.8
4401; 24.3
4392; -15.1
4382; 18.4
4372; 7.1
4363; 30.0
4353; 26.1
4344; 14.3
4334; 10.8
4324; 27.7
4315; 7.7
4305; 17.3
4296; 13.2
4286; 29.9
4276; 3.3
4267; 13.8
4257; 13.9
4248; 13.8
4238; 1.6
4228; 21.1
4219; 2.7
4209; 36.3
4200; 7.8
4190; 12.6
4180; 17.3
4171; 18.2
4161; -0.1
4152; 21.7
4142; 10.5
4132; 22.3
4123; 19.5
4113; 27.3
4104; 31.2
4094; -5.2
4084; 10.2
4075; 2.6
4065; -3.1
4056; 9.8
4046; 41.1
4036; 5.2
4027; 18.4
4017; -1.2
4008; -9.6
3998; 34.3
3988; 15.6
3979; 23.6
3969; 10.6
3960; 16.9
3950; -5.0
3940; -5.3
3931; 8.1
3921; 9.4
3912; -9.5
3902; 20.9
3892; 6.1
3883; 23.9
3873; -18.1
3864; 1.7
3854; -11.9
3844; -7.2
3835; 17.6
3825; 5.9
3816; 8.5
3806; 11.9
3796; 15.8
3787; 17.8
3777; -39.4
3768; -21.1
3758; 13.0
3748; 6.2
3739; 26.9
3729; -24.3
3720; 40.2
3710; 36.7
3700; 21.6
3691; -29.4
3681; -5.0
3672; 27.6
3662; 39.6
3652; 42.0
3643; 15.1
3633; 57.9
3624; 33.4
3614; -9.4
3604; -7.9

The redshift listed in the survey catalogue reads 0.33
